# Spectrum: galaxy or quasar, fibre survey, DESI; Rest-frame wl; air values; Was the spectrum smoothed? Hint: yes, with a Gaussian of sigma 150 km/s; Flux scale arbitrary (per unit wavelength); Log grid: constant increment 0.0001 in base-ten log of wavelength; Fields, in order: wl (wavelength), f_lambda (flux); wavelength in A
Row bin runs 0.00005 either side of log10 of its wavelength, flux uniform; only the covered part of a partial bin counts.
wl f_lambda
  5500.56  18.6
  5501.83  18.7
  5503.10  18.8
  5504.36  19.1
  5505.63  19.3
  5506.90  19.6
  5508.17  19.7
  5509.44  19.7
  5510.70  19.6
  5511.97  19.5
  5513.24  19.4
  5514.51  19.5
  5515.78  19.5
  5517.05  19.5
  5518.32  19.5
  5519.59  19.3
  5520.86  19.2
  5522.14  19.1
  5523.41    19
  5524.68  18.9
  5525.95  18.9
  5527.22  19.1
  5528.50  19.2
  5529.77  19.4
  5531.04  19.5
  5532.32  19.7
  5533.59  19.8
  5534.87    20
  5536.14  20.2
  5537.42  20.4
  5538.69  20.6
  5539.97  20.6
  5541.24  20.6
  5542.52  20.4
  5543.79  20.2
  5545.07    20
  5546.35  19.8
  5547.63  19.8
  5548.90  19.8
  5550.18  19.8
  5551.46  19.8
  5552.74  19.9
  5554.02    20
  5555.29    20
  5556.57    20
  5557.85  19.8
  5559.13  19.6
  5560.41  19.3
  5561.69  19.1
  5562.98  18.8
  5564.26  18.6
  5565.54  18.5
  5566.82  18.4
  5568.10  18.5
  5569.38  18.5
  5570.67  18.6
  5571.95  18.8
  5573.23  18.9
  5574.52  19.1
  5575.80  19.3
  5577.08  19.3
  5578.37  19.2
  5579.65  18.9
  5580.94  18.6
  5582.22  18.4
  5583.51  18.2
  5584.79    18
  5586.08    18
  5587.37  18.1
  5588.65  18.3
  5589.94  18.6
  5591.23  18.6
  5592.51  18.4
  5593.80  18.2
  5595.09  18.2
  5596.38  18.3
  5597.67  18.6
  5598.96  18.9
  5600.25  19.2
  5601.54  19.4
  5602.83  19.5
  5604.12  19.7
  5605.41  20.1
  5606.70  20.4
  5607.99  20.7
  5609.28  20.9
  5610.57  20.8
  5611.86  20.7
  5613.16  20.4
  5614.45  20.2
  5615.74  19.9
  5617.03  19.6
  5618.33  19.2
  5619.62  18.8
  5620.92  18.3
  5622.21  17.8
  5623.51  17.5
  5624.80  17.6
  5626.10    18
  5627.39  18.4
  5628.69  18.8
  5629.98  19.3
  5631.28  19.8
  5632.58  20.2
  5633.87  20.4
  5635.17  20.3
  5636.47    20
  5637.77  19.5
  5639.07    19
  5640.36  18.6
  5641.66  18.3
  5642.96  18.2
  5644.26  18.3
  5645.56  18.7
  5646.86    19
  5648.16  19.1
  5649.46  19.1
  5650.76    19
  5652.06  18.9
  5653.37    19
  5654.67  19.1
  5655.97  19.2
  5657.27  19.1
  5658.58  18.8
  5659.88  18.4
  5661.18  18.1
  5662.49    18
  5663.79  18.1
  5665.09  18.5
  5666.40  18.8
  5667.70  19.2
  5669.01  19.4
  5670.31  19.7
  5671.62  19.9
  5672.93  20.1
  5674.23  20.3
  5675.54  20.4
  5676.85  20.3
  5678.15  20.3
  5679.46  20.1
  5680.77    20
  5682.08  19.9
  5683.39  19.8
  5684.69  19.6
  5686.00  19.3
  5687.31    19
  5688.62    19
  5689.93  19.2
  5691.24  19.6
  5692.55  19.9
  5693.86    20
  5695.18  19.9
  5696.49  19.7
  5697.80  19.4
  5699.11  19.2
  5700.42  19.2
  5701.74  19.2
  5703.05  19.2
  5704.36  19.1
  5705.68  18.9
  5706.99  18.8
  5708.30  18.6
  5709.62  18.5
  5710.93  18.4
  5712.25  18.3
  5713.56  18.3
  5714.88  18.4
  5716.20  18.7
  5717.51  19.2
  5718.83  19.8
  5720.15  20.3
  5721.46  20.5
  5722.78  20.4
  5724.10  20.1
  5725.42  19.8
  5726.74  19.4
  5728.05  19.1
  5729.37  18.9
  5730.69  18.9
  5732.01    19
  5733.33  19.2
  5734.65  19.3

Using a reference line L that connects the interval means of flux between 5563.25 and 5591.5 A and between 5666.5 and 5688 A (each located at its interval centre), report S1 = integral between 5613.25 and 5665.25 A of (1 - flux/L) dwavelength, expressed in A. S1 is 1.1 A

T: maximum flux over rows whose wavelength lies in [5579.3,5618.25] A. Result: 20.9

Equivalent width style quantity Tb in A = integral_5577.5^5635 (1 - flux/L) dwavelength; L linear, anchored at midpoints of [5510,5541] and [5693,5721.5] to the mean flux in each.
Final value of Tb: 0.89 A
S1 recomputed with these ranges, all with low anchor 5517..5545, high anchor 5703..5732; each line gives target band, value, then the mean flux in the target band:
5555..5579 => 0.7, 19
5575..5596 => 1.1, 18.5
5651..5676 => 0.3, 19.1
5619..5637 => 0.4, 18.9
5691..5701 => -0.2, 19.6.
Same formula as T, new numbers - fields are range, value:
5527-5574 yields 20.6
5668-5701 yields 20.4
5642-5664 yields 19.2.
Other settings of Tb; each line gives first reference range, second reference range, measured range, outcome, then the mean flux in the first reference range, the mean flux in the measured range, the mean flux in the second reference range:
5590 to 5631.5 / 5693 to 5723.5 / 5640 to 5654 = 0.3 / 19.2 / 18.7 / 19.2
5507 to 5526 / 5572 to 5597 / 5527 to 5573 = -1.5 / 19.4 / 19.6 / 18.6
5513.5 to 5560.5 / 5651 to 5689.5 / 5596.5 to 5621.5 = -0.3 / 19.7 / 19.7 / 19.3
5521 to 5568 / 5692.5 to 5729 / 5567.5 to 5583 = 0.6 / 19.6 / 18.8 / 19.3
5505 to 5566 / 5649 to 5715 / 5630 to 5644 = 0.0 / 19.6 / 19.4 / 19.2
